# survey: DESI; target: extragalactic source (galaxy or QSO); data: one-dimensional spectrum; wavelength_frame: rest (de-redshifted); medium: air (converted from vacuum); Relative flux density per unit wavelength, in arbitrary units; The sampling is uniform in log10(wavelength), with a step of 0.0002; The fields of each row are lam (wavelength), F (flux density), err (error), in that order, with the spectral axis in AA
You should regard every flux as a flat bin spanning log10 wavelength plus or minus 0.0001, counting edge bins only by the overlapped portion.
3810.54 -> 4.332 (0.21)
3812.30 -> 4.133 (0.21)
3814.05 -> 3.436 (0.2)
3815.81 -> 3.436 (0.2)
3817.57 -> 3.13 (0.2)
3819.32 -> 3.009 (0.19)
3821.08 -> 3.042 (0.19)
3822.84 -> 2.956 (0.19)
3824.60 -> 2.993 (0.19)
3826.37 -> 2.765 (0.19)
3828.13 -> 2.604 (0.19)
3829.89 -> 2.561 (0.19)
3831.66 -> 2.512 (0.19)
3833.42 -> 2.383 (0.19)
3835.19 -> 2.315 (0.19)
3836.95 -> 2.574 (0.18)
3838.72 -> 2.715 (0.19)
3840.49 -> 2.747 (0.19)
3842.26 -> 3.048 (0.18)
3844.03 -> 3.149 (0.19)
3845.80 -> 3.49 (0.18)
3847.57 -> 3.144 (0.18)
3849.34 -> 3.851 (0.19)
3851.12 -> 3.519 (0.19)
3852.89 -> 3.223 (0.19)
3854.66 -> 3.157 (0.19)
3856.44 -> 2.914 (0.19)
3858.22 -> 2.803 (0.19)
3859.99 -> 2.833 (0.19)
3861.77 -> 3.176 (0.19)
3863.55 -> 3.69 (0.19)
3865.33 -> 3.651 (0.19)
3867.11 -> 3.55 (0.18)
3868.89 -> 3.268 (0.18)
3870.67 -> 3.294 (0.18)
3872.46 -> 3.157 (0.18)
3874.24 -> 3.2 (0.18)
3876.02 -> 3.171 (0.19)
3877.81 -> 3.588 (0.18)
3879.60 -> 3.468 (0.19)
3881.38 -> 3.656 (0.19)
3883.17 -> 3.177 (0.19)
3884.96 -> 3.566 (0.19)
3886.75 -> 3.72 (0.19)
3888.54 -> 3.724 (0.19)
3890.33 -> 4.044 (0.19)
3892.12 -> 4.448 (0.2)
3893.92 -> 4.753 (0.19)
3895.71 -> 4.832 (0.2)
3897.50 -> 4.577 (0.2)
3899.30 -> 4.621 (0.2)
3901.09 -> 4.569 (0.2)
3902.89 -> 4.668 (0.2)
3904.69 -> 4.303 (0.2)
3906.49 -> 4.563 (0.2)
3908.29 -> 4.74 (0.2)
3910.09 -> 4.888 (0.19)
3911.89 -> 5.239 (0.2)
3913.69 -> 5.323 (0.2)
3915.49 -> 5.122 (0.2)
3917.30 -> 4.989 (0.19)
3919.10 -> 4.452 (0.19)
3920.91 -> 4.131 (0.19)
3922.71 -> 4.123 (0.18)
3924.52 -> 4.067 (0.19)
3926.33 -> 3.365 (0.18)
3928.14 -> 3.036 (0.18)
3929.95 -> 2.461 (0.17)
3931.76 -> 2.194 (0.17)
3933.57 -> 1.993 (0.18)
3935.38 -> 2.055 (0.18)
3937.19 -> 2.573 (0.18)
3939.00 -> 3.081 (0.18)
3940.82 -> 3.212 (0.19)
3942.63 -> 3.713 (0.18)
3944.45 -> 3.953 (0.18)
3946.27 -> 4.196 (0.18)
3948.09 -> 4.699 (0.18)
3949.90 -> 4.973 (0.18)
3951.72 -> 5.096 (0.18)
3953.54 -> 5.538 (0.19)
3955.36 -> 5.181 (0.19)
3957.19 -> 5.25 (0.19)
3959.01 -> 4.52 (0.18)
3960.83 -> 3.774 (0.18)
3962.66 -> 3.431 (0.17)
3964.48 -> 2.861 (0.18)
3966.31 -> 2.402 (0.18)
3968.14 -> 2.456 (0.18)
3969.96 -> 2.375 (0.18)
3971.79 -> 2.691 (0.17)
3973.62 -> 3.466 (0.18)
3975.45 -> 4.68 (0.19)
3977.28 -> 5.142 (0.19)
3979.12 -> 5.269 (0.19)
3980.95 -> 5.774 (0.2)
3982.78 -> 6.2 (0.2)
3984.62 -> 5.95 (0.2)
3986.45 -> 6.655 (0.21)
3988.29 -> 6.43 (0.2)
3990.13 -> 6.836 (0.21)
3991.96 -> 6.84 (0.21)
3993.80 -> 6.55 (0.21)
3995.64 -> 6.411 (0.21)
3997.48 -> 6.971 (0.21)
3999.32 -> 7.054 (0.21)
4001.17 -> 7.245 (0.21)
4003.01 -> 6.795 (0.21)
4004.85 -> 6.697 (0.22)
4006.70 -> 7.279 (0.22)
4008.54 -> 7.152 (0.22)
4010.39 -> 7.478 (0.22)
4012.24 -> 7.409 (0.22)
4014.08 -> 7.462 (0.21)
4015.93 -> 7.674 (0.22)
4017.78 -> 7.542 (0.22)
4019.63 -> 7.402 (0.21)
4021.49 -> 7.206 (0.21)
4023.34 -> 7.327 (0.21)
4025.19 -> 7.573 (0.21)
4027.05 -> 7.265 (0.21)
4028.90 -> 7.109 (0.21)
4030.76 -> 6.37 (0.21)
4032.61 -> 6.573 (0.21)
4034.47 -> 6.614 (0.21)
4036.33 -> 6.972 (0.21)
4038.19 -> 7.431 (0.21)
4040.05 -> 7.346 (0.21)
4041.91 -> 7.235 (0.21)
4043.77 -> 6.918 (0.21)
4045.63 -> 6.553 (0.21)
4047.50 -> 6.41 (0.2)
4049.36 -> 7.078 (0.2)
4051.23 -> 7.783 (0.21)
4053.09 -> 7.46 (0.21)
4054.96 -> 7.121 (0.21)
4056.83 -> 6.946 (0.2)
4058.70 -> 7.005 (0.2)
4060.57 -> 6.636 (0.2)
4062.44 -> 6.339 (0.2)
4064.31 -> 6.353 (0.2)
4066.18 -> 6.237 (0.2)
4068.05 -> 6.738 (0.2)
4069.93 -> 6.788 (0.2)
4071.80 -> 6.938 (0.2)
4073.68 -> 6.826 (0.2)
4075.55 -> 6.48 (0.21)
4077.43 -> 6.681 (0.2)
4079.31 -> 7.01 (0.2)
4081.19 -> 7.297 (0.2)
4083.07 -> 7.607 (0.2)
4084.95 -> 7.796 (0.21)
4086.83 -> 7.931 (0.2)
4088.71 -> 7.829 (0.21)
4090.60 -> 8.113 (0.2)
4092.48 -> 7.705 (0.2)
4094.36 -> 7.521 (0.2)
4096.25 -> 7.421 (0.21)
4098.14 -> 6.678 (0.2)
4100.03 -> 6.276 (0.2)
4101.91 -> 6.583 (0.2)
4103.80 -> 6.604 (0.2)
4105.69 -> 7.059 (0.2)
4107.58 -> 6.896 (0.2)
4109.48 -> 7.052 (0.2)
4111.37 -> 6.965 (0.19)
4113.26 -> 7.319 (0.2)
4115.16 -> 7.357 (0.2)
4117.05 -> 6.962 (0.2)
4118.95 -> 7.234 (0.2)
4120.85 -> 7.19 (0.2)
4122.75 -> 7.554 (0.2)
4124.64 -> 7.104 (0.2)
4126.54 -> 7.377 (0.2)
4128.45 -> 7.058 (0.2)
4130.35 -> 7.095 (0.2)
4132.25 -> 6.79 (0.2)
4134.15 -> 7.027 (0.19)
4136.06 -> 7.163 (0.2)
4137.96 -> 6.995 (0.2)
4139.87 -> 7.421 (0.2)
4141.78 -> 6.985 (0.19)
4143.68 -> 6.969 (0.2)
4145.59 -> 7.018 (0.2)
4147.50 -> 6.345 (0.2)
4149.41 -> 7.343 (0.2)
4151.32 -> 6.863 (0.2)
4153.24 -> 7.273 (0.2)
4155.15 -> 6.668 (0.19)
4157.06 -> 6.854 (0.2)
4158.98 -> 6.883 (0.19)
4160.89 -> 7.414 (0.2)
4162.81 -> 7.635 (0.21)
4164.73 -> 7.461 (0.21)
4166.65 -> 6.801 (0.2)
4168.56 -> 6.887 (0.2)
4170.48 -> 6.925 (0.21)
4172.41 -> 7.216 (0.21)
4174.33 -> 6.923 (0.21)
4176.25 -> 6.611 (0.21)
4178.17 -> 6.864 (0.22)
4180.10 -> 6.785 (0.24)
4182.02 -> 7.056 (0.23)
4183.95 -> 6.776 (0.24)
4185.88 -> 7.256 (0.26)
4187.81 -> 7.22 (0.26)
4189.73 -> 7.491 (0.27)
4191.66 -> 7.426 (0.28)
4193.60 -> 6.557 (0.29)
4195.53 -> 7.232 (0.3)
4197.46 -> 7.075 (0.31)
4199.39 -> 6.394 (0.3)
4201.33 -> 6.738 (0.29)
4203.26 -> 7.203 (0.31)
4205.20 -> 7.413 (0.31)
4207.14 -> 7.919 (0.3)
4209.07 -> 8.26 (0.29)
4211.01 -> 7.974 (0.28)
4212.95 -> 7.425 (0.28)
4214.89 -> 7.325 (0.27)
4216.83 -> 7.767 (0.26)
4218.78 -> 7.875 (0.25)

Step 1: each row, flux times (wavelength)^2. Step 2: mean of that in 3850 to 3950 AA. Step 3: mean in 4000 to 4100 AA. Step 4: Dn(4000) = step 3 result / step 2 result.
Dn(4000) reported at 2.0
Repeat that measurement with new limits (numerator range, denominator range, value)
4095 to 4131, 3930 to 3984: 1.96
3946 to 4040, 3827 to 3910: 1.80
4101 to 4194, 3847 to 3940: 2.15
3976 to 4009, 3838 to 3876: 2.16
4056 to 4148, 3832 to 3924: 2.10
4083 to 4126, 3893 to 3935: 1.90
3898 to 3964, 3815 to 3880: 1.39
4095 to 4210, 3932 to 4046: 1.36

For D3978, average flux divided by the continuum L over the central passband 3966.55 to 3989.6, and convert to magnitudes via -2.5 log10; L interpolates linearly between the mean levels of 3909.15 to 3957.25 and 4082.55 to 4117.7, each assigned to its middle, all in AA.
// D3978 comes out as 0.04 mag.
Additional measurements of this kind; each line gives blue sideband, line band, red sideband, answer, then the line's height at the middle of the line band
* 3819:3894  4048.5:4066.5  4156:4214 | -0.23 mag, 5.62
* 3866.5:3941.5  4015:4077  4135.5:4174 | -0.23 mag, 5.66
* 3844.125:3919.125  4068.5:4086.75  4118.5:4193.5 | -0.15 mag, 6.16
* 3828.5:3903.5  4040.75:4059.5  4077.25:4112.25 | -0.09 mag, 6.48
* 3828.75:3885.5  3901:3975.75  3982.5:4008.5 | 0.30 mag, 5.25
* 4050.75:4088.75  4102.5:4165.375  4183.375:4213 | 0.01 mag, 7.14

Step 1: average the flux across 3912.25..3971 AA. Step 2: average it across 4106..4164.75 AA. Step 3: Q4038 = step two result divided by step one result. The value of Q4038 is 1.88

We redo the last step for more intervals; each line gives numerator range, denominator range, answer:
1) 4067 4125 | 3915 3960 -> 1.83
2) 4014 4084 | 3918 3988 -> 1.75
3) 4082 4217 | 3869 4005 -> 1.62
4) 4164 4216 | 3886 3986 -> 1.73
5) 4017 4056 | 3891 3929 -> 1.57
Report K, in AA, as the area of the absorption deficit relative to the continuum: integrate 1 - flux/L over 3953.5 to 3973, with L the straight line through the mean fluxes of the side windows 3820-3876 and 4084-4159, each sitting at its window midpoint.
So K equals 4.73 AA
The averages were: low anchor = 3.04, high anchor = 7.13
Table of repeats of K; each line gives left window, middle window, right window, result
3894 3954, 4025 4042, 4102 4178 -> -4.3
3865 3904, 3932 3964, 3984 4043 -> 9.1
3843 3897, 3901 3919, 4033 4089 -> -2.5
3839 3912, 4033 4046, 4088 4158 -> -2.3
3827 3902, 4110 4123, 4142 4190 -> -1.6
